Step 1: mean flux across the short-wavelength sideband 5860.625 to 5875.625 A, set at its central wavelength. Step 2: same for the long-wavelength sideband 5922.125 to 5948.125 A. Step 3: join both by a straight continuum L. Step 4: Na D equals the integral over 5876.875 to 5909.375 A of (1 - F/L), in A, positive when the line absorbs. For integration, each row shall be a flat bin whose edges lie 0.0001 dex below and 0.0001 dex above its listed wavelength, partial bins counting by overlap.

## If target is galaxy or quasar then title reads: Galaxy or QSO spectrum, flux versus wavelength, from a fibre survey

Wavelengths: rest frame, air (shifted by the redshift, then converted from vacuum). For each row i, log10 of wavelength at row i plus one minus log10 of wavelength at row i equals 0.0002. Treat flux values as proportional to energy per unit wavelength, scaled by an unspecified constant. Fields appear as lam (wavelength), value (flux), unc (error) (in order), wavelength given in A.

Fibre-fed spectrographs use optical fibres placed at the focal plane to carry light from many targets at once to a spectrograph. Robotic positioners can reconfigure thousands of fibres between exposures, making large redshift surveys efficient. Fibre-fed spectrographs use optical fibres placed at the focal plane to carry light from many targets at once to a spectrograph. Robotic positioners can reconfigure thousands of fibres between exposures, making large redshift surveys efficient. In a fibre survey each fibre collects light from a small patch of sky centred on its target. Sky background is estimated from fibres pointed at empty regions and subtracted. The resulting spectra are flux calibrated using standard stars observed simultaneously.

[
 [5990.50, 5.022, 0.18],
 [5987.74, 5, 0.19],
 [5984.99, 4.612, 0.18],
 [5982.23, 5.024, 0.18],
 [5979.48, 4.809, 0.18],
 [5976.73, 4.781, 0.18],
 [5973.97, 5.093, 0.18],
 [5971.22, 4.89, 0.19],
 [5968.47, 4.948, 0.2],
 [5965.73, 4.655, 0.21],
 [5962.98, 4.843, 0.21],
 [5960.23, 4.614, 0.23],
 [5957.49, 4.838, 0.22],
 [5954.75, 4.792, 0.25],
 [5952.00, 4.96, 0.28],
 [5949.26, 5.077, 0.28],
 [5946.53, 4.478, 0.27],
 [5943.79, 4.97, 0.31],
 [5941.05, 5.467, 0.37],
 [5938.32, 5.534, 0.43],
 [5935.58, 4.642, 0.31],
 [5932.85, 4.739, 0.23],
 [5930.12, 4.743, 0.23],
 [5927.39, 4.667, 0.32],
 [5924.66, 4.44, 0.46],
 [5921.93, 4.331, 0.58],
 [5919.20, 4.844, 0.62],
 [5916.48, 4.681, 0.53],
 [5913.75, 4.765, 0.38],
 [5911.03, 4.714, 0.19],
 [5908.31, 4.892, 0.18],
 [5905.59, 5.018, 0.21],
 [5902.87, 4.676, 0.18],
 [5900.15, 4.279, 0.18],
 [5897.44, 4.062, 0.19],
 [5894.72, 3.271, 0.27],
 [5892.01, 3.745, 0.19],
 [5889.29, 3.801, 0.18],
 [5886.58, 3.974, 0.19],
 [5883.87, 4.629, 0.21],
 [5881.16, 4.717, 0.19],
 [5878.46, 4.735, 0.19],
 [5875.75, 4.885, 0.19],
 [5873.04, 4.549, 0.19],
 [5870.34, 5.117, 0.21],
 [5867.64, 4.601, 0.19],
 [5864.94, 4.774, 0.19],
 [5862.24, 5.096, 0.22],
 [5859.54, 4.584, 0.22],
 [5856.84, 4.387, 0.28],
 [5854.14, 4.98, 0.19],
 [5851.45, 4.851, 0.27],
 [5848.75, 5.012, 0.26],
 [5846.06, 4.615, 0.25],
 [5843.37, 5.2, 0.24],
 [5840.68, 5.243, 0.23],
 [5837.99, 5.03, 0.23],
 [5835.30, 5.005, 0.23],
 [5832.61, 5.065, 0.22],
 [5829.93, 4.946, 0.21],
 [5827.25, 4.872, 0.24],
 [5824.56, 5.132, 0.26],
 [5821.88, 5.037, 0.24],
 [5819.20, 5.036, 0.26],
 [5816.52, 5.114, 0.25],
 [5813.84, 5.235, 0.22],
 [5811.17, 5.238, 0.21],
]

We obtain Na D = 3.5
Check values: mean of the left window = 4.83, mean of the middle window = 4.32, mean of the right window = 4.83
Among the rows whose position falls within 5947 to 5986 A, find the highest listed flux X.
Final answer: 5.093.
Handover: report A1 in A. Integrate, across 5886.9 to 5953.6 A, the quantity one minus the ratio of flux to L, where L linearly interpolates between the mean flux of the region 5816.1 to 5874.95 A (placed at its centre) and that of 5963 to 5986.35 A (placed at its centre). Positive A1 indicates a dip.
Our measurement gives 3.69 A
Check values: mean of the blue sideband 4.92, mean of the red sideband 4.85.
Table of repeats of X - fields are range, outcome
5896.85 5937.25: 5.018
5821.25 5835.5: 5.132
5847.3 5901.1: 5.117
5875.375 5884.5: 4.885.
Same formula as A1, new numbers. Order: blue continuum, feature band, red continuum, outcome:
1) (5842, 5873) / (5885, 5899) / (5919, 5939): 2.9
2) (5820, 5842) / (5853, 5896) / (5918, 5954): 4.1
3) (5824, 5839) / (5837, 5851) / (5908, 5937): -0.2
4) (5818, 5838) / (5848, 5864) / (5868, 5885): 0.2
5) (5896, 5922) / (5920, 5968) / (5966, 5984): -0.4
